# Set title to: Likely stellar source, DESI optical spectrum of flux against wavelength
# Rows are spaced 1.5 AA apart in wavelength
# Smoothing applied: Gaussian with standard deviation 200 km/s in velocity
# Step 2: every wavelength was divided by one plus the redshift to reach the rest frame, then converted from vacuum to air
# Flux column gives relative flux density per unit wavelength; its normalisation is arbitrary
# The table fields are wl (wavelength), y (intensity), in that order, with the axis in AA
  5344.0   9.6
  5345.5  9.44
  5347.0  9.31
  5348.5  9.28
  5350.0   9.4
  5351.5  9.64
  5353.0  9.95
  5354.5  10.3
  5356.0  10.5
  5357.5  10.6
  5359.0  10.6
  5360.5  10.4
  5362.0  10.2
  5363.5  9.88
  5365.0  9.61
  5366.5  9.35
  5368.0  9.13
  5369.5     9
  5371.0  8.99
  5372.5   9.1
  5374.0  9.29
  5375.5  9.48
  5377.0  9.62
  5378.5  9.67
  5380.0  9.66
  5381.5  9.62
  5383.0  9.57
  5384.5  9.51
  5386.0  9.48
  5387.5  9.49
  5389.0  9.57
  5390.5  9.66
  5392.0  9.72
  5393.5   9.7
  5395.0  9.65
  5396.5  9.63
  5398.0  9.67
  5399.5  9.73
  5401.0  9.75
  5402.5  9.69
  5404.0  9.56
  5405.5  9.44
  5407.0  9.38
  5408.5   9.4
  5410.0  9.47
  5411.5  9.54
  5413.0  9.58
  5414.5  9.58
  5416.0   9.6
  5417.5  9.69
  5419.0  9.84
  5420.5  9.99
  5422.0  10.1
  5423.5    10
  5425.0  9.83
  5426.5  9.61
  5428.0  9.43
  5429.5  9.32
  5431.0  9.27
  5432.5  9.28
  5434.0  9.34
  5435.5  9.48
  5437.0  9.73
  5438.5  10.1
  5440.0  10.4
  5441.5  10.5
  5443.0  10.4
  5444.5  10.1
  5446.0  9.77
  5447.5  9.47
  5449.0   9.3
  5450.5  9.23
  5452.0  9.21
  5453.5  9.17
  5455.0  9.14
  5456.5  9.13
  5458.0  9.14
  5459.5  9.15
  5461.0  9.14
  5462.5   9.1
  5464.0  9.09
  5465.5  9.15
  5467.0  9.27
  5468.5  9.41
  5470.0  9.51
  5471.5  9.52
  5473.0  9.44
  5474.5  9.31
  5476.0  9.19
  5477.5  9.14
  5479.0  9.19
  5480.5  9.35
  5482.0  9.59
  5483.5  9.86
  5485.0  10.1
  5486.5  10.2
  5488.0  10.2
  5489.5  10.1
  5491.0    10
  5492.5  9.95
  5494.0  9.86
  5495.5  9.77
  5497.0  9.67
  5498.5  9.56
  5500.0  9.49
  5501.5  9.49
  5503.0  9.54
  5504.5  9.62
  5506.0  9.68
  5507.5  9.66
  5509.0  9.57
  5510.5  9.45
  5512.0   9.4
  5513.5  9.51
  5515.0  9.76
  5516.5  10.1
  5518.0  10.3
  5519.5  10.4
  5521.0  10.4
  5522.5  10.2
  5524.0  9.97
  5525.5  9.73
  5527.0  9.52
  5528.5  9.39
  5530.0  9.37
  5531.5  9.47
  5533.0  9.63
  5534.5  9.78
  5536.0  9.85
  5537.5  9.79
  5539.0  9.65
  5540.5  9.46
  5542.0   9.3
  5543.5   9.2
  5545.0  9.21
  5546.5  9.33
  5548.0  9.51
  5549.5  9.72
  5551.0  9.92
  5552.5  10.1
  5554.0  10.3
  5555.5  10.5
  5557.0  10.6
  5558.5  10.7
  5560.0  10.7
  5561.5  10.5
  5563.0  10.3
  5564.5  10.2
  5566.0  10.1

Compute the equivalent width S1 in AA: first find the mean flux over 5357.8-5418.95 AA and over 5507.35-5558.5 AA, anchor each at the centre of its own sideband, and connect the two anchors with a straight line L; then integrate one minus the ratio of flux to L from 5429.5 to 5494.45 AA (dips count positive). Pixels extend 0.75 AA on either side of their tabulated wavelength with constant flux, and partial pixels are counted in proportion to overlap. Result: 0.94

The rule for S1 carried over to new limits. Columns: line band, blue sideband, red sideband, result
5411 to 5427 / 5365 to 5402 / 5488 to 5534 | -0.3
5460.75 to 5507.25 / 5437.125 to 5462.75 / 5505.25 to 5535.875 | 0.5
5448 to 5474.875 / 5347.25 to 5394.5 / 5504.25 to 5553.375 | 1.2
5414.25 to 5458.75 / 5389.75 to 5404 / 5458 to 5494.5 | -0.2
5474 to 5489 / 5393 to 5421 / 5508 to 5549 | 0.0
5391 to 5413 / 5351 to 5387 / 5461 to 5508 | 0.2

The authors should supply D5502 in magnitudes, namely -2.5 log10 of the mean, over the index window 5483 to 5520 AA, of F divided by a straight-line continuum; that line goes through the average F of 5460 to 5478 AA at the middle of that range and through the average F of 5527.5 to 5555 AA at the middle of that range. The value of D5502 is -0.04 mag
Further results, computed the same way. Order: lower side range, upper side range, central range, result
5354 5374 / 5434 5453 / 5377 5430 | 0.02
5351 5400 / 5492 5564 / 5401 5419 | 0.02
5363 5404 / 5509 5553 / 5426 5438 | 0.02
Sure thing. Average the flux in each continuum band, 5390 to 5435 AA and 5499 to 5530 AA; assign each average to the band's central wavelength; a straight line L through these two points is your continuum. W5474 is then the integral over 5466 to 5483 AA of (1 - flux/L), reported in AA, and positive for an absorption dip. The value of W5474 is 0.6 AA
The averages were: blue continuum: 9.61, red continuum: 9.75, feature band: 9.36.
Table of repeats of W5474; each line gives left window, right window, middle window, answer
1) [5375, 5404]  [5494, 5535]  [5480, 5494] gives -0.3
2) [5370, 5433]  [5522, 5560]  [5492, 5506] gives 0.1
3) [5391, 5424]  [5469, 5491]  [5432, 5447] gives -0.4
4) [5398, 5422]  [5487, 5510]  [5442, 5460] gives 0.4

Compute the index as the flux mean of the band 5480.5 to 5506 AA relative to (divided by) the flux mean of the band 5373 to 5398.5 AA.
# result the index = 1.0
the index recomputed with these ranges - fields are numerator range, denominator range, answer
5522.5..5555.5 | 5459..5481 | 1.04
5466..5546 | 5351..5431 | 1.00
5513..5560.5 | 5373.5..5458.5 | 1.03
